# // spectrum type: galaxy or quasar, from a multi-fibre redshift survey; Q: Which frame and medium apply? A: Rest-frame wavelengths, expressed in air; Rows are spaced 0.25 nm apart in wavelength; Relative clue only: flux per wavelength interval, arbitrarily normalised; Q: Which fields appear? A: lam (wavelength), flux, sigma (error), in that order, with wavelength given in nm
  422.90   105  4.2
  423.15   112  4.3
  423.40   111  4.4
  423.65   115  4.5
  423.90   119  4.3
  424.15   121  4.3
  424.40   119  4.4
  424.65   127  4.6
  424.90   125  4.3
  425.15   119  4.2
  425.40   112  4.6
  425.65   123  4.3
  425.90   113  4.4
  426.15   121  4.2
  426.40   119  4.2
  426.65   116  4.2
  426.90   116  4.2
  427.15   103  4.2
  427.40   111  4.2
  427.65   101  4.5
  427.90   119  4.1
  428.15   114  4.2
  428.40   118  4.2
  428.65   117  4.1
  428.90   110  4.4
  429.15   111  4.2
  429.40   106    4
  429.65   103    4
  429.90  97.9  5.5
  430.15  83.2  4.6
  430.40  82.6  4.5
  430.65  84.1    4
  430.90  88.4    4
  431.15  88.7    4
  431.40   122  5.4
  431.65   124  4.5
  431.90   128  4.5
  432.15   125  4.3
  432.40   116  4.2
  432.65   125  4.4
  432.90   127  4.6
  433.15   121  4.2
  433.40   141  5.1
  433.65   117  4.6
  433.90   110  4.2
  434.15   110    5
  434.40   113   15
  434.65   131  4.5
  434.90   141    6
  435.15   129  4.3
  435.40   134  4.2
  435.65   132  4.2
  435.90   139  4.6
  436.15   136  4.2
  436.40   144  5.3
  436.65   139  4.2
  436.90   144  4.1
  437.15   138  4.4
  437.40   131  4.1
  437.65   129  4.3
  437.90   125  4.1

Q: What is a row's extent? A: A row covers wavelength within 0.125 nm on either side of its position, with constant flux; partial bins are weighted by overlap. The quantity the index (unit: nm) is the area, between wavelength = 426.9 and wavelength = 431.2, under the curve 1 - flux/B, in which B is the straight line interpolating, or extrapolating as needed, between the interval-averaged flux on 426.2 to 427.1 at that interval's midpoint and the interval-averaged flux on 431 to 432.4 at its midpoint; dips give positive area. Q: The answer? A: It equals 0.50 nm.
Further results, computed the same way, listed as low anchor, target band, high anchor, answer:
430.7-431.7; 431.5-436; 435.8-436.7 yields -0.18 nm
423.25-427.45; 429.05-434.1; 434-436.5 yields 0.63 nm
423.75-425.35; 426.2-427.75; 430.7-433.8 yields 0.11 nm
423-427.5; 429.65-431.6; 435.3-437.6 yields 0.50 nm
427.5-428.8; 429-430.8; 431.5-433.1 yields 0.34 nm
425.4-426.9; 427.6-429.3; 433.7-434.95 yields 0.07 nm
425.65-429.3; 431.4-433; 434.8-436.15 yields 0.03 nm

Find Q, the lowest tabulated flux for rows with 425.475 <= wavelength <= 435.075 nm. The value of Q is 82.6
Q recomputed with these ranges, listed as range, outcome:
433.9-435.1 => 110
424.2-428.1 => 101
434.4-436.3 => 129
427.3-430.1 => 97.9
